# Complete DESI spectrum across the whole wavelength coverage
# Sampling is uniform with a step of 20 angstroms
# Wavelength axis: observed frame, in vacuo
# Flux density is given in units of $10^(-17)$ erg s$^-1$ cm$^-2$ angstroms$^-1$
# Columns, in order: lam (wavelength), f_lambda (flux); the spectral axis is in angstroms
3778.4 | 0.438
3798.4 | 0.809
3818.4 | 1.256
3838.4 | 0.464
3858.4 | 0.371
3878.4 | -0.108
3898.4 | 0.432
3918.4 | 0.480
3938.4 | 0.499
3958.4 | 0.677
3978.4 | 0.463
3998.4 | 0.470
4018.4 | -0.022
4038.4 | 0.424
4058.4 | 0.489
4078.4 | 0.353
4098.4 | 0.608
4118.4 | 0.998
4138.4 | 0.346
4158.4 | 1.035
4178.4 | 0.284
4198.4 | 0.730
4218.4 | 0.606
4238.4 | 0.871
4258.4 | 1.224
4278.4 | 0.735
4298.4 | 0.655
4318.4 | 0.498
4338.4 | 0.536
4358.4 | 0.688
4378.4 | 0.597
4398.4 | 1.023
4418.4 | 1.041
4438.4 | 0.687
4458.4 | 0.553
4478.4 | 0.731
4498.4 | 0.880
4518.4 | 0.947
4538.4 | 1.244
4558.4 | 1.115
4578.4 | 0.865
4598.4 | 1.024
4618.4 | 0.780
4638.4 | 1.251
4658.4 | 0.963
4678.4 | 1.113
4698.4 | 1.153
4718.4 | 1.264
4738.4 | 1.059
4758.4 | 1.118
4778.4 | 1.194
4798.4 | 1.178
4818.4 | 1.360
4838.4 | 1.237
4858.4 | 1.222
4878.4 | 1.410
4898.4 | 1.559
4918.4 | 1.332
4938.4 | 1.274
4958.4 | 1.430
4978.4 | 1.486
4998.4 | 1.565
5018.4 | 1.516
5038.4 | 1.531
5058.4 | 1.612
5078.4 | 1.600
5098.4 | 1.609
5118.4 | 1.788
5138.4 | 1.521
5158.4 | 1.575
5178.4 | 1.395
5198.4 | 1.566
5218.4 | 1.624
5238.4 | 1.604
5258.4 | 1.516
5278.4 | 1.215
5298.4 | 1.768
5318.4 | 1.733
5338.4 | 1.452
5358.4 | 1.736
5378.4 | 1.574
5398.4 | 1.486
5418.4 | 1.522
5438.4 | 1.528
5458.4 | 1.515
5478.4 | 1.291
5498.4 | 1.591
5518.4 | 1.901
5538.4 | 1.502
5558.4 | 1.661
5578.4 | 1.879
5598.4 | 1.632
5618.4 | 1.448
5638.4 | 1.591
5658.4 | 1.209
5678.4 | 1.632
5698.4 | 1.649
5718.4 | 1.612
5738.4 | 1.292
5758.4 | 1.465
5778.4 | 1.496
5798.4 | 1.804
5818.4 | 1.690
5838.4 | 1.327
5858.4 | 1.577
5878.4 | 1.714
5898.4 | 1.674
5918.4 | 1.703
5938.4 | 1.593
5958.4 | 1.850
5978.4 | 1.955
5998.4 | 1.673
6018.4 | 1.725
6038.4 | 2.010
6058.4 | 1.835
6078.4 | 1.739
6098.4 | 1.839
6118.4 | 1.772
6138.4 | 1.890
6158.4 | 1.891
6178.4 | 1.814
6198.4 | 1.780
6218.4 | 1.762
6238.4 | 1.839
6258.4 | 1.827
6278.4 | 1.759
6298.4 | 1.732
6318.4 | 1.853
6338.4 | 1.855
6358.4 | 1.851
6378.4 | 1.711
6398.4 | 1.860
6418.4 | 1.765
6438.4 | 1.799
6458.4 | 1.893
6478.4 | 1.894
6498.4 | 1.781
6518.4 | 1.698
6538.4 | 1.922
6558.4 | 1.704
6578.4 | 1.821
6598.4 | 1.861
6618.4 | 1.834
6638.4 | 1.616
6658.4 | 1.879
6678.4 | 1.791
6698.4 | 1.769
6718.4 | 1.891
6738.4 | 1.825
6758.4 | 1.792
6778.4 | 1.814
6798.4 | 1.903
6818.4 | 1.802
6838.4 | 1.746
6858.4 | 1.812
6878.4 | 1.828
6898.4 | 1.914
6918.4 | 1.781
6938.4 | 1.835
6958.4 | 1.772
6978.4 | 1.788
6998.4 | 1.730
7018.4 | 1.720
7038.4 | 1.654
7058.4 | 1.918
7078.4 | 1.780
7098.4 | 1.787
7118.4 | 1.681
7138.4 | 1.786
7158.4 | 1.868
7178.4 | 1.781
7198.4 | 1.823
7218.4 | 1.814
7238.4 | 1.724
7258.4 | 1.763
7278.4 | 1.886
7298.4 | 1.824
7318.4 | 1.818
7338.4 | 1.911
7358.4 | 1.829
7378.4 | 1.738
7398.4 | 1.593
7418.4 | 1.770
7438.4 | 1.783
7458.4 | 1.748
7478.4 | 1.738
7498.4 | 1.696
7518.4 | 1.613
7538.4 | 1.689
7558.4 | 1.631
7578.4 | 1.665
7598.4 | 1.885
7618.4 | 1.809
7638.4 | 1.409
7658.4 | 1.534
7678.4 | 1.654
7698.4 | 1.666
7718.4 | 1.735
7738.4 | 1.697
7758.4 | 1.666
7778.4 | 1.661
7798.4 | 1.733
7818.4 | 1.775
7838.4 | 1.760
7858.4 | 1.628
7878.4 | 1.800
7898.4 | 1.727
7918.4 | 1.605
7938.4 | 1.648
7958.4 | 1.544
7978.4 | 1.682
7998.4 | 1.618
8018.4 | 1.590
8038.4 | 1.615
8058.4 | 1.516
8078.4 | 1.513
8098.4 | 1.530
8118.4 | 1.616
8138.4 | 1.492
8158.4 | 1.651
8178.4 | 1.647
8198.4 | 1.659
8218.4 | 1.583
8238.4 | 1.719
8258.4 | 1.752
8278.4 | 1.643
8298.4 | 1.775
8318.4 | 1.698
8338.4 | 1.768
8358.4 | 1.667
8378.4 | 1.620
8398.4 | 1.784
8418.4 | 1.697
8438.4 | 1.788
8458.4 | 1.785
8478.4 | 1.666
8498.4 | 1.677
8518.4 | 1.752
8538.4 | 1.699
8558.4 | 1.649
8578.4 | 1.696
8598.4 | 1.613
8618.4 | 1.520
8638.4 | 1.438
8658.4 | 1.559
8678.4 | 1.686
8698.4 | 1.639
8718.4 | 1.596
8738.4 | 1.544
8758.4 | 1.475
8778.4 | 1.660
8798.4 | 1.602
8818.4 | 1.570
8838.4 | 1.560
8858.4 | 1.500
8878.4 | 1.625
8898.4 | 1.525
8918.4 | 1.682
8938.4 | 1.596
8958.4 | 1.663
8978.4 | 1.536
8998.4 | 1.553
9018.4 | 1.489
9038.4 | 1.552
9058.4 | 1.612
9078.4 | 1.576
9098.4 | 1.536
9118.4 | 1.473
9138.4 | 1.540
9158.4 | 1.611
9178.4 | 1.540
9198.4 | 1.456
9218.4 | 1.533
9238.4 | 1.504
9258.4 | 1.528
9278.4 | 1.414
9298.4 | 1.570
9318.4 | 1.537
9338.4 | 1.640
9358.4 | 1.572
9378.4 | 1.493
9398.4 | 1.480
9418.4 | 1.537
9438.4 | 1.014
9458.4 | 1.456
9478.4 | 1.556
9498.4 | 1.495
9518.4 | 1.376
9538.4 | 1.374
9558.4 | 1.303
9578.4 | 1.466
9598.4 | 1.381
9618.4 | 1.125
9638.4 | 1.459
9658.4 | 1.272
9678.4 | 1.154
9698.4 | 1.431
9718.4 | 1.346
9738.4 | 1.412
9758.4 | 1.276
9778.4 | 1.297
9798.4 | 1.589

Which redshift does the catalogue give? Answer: 0.13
